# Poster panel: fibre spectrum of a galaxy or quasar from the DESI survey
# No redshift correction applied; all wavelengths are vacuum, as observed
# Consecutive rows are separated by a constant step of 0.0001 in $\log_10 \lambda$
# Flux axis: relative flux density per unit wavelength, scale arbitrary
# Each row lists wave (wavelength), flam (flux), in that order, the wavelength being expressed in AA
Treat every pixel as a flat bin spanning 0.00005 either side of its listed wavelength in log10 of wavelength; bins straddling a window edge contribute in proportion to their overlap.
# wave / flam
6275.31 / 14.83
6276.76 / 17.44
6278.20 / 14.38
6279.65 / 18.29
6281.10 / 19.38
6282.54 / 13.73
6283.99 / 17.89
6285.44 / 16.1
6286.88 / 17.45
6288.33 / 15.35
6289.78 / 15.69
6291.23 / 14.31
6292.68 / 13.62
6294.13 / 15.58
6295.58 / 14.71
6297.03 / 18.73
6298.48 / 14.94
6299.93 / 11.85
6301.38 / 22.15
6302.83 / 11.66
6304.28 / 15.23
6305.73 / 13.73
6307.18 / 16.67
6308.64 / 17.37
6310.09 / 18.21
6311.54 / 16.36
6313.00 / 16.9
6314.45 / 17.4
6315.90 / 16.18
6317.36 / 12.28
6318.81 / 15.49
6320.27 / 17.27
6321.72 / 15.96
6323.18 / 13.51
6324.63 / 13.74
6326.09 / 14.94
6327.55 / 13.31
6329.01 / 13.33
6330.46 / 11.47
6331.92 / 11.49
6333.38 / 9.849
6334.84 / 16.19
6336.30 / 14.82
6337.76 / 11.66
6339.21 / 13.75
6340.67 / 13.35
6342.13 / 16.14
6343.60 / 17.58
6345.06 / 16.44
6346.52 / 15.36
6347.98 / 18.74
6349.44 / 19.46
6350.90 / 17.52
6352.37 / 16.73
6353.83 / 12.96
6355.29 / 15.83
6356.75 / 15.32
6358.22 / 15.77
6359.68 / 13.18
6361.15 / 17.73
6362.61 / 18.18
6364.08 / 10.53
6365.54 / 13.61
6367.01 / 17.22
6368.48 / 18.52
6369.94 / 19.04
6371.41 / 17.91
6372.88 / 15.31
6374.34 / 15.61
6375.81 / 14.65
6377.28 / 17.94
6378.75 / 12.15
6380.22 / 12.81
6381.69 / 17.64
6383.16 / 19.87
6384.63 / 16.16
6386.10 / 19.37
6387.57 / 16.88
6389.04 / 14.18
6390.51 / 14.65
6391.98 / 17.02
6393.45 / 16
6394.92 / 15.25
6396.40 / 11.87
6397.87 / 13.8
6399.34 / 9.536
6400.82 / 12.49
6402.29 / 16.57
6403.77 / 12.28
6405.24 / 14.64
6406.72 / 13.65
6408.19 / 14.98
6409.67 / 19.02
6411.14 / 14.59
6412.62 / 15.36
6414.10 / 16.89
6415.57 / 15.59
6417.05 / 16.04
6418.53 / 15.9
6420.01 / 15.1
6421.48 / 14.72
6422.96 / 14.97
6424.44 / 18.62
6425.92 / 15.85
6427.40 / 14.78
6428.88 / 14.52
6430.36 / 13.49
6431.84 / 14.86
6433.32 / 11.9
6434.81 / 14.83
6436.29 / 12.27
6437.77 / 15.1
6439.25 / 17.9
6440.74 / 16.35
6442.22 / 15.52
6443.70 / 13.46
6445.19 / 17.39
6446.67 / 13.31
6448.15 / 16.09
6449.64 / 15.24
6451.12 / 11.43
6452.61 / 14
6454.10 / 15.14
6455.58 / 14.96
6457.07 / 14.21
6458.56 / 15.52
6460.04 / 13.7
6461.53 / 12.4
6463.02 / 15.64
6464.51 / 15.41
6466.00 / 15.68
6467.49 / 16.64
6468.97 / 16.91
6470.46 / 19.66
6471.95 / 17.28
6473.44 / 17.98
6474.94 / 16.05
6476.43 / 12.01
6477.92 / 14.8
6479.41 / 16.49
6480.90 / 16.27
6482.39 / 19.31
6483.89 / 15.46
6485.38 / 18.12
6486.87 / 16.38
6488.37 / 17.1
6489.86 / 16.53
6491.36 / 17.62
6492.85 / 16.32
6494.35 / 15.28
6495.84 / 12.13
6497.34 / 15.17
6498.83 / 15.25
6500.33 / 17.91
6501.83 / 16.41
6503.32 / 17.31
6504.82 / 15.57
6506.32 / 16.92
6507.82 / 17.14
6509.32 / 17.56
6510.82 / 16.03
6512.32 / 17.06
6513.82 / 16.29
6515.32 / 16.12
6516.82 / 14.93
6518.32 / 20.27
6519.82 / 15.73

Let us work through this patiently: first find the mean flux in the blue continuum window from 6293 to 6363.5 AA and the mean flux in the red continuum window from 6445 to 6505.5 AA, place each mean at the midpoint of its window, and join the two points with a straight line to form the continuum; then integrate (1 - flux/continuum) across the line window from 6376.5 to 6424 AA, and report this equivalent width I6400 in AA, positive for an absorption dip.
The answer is 0.82 AA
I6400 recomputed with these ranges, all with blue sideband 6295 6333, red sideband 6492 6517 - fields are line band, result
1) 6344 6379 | -1.7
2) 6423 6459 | 2.1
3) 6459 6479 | 0.3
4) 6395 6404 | 1.5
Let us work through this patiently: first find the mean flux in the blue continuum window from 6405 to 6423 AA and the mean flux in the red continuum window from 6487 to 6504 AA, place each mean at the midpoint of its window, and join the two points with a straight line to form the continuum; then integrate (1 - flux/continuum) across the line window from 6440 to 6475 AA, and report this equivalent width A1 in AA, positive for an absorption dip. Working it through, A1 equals 1.0 AA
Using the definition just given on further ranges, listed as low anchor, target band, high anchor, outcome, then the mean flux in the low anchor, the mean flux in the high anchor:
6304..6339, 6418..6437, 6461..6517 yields 1.1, 14.7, 16.3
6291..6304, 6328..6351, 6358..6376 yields 1.5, 15.3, 16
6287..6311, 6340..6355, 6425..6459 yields -1.1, 15.7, 14.7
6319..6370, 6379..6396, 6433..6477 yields -1.1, 15.1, 15.2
